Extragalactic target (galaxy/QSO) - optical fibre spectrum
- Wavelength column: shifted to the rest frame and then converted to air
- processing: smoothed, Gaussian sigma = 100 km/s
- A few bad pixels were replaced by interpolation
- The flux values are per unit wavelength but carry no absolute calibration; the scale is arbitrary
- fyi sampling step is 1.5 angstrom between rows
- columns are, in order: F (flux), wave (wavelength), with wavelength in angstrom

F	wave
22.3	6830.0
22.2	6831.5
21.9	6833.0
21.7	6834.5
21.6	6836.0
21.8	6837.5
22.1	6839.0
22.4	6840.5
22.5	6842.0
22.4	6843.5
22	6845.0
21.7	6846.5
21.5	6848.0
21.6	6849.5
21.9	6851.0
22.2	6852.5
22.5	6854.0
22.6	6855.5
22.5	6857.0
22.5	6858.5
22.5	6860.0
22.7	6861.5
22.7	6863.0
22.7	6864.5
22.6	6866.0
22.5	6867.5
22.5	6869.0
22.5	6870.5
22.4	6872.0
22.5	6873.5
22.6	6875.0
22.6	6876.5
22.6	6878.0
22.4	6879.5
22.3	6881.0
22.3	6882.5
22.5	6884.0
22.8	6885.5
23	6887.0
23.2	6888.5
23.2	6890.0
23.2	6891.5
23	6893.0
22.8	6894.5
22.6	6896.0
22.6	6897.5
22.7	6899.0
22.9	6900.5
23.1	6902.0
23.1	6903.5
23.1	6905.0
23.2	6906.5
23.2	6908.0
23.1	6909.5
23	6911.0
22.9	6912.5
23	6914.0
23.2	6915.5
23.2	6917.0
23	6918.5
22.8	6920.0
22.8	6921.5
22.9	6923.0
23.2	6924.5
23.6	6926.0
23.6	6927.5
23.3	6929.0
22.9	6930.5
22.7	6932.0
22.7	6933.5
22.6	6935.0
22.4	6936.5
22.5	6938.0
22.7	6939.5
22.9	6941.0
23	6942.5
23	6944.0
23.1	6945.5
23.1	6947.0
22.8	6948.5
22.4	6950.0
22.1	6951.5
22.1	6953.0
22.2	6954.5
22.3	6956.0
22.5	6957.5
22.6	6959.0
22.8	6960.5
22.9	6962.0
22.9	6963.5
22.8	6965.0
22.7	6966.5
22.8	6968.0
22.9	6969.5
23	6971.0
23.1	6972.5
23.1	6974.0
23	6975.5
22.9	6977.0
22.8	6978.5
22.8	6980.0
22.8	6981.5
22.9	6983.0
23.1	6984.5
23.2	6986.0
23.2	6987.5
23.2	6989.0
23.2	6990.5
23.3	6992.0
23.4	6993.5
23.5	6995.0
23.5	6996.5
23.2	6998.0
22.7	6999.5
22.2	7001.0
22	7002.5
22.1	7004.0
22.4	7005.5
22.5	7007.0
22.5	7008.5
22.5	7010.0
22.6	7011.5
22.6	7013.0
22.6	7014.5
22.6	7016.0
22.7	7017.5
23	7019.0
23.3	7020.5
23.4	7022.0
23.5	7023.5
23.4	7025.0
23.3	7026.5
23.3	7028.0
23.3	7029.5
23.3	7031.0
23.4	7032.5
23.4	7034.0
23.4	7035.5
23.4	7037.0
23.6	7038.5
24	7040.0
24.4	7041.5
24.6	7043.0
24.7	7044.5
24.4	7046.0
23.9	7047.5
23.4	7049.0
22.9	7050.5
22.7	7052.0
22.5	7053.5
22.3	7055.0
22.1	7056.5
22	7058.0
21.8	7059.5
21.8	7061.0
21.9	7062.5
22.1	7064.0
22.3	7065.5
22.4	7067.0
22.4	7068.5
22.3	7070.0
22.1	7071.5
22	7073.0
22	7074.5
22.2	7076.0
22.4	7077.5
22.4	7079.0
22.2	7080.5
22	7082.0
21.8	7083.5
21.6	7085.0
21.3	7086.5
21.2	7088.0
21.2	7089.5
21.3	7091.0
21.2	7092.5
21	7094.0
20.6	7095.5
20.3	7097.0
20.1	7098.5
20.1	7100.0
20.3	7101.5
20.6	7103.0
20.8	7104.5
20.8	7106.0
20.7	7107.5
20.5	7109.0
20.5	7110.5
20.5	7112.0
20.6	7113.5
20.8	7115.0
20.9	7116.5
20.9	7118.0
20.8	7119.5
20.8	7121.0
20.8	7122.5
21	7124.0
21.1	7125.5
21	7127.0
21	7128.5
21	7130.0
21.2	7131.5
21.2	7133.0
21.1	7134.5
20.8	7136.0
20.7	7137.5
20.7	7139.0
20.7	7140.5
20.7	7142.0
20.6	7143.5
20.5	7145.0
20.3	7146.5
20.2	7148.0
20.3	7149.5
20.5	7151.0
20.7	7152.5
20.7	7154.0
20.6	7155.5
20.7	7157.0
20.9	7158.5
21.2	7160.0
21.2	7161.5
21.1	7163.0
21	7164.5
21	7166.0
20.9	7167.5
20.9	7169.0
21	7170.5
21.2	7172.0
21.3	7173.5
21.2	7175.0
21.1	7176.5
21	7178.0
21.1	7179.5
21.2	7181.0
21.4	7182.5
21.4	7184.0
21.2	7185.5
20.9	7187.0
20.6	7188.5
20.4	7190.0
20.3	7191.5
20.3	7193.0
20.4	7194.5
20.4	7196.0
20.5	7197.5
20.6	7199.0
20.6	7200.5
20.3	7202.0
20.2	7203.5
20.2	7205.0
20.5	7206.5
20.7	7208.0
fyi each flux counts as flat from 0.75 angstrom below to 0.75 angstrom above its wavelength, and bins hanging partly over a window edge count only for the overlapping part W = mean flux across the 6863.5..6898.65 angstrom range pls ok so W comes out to 22.7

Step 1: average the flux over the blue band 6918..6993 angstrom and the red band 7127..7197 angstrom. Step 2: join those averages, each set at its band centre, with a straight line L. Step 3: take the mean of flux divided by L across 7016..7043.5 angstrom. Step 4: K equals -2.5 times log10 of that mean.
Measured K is -0.06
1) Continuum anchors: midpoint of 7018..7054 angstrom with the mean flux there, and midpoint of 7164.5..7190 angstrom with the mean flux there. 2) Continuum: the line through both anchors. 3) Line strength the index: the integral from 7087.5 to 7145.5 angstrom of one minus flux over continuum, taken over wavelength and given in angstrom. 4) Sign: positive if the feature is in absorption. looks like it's 3.50 angstrom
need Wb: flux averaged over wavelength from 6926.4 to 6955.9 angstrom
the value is 22.7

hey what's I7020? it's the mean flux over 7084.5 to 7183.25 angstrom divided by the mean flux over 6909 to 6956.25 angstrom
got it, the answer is 0.91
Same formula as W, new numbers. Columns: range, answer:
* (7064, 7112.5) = 21.4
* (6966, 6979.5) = 22.9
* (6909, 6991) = 22.9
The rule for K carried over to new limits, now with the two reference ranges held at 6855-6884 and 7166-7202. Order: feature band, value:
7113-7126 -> 0.018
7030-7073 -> -0.069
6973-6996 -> -0.057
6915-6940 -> -0.035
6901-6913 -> -0.036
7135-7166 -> 0.017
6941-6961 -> -0.026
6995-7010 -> -0.039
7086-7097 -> 0.015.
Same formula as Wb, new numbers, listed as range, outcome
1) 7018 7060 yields 23.3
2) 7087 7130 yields 20.8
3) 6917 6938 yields 23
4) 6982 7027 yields 22.9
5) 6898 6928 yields 23.1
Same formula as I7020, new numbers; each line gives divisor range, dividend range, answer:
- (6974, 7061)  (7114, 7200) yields 0.90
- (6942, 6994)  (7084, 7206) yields 0.91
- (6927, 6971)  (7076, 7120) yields 0.93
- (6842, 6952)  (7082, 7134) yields 0.92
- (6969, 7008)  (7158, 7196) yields 0.91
